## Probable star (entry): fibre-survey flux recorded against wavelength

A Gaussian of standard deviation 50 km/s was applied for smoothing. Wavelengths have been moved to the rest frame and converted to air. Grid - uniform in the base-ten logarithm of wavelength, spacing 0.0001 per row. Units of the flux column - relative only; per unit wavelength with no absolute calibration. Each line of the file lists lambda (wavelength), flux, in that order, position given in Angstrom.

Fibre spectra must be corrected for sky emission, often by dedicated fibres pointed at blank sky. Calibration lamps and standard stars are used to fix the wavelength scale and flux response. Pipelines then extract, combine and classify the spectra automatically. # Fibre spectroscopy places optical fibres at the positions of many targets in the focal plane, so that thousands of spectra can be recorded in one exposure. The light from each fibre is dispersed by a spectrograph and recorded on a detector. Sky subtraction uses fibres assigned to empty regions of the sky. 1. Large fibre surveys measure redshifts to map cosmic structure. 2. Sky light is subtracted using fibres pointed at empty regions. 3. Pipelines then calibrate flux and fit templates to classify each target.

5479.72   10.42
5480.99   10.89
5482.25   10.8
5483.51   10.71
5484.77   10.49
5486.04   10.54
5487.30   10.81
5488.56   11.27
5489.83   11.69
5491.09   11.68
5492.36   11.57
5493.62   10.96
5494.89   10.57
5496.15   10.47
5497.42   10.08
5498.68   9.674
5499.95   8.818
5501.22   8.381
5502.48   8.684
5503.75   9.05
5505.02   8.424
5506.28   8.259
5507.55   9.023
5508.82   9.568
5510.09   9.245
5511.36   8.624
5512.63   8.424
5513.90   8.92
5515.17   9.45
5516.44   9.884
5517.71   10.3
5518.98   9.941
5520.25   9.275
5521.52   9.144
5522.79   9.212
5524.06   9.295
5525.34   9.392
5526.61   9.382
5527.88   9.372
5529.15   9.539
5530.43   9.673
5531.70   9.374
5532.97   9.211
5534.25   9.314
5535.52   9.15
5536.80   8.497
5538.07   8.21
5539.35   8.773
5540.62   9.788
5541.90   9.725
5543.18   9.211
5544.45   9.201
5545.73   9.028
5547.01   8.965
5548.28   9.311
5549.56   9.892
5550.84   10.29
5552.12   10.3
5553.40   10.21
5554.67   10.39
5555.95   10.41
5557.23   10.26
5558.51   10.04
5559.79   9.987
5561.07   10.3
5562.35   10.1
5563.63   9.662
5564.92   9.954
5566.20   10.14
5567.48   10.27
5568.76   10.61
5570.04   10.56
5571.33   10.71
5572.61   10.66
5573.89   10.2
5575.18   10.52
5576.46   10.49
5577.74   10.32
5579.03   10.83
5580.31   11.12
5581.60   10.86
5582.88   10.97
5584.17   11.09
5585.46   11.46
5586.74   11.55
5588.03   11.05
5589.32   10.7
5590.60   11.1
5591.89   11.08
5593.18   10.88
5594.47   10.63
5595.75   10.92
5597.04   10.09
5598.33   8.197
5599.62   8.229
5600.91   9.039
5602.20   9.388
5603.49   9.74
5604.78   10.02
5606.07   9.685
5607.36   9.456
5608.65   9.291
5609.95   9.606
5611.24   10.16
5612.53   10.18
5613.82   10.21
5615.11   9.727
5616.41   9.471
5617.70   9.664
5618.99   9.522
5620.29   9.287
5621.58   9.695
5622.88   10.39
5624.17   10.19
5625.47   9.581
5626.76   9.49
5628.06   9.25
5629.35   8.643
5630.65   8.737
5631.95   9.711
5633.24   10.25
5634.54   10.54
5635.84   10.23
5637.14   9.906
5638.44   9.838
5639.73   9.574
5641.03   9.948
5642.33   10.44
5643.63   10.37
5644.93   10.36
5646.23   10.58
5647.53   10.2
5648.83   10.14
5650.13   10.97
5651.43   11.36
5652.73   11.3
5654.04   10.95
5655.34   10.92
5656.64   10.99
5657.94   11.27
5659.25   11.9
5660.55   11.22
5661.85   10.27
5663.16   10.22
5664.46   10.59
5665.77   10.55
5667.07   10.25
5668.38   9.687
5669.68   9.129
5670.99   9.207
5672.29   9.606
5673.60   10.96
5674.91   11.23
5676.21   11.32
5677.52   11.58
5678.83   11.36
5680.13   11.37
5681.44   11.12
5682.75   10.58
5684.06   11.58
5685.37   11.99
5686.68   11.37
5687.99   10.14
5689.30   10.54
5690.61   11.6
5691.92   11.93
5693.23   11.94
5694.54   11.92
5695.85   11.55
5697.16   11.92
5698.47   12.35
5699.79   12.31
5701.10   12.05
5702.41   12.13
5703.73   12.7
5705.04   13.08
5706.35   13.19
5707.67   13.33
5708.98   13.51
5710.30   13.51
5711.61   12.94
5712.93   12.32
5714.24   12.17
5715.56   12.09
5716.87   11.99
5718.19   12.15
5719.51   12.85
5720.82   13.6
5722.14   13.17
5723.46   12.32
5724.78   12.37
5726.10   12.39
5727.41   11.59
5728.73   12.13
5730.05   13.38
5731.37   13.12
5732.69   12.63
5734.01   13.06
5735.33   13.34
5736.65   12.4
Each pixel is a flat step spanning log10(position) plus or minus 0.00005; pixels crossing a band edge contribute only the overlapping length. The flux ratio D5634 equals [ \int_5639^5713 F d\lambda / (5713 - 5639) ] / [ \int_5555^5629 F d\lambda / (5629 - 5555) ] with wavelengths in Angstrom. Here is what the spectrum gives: 1.11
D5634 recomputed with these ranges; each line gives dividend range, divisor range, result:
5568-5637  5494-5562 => 1.07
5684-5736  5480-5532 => 1.26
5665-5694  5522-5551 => 1.17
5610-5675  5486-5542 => 1.06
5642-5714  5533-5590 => 1.12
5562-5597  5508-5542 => 1.15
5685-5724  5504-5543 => 1.33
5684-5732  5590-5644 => 1.25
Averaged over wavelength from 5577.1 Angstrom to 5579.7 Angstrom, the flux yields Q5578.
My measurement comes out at 10.6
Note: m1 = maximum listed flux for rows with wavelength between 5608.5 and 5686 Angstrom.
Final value 11.99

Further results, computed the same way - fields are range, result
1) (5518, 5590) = 11.55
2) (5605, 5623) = 10.39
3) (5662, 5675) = 11.23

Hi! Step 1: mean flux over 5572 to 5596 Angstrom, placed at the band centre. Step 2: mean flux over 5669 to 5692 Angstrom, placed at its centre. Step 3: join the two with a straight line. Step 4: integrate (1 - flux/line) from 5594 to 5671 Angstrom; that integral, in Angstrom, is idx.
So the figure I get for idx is 6.0 Angstrom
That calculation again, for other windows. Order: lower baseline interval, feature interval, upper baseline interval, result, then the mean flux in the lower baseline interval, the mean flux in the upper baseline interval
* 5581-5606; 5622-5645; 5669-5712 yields 2.2 Angstrom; 10.4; 11.7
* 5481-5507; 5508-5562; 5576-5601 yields 4.4 Angstrom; 10.2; 10.6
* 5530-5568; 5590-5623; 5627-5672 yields 0.6 Angstrom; 9.65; 10.3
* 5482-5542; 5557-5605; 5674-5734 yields 0.8 Angstrom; 9.63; 12.1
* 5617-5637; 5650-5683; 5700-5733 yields 0.7 Angstrom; 9.68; 12.7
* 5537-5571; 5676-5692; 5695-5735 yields 1.1 Angstrom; 9.82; 12.6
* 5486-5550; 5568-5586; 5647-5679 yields -1.3 Angstrom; 9.52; 10.7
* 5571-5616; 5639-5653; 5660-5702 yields 0.4 Angstrom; 10.3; 11.1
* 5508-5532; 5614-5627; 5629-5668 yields 0.6 Angstrom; 9.37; 10.4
